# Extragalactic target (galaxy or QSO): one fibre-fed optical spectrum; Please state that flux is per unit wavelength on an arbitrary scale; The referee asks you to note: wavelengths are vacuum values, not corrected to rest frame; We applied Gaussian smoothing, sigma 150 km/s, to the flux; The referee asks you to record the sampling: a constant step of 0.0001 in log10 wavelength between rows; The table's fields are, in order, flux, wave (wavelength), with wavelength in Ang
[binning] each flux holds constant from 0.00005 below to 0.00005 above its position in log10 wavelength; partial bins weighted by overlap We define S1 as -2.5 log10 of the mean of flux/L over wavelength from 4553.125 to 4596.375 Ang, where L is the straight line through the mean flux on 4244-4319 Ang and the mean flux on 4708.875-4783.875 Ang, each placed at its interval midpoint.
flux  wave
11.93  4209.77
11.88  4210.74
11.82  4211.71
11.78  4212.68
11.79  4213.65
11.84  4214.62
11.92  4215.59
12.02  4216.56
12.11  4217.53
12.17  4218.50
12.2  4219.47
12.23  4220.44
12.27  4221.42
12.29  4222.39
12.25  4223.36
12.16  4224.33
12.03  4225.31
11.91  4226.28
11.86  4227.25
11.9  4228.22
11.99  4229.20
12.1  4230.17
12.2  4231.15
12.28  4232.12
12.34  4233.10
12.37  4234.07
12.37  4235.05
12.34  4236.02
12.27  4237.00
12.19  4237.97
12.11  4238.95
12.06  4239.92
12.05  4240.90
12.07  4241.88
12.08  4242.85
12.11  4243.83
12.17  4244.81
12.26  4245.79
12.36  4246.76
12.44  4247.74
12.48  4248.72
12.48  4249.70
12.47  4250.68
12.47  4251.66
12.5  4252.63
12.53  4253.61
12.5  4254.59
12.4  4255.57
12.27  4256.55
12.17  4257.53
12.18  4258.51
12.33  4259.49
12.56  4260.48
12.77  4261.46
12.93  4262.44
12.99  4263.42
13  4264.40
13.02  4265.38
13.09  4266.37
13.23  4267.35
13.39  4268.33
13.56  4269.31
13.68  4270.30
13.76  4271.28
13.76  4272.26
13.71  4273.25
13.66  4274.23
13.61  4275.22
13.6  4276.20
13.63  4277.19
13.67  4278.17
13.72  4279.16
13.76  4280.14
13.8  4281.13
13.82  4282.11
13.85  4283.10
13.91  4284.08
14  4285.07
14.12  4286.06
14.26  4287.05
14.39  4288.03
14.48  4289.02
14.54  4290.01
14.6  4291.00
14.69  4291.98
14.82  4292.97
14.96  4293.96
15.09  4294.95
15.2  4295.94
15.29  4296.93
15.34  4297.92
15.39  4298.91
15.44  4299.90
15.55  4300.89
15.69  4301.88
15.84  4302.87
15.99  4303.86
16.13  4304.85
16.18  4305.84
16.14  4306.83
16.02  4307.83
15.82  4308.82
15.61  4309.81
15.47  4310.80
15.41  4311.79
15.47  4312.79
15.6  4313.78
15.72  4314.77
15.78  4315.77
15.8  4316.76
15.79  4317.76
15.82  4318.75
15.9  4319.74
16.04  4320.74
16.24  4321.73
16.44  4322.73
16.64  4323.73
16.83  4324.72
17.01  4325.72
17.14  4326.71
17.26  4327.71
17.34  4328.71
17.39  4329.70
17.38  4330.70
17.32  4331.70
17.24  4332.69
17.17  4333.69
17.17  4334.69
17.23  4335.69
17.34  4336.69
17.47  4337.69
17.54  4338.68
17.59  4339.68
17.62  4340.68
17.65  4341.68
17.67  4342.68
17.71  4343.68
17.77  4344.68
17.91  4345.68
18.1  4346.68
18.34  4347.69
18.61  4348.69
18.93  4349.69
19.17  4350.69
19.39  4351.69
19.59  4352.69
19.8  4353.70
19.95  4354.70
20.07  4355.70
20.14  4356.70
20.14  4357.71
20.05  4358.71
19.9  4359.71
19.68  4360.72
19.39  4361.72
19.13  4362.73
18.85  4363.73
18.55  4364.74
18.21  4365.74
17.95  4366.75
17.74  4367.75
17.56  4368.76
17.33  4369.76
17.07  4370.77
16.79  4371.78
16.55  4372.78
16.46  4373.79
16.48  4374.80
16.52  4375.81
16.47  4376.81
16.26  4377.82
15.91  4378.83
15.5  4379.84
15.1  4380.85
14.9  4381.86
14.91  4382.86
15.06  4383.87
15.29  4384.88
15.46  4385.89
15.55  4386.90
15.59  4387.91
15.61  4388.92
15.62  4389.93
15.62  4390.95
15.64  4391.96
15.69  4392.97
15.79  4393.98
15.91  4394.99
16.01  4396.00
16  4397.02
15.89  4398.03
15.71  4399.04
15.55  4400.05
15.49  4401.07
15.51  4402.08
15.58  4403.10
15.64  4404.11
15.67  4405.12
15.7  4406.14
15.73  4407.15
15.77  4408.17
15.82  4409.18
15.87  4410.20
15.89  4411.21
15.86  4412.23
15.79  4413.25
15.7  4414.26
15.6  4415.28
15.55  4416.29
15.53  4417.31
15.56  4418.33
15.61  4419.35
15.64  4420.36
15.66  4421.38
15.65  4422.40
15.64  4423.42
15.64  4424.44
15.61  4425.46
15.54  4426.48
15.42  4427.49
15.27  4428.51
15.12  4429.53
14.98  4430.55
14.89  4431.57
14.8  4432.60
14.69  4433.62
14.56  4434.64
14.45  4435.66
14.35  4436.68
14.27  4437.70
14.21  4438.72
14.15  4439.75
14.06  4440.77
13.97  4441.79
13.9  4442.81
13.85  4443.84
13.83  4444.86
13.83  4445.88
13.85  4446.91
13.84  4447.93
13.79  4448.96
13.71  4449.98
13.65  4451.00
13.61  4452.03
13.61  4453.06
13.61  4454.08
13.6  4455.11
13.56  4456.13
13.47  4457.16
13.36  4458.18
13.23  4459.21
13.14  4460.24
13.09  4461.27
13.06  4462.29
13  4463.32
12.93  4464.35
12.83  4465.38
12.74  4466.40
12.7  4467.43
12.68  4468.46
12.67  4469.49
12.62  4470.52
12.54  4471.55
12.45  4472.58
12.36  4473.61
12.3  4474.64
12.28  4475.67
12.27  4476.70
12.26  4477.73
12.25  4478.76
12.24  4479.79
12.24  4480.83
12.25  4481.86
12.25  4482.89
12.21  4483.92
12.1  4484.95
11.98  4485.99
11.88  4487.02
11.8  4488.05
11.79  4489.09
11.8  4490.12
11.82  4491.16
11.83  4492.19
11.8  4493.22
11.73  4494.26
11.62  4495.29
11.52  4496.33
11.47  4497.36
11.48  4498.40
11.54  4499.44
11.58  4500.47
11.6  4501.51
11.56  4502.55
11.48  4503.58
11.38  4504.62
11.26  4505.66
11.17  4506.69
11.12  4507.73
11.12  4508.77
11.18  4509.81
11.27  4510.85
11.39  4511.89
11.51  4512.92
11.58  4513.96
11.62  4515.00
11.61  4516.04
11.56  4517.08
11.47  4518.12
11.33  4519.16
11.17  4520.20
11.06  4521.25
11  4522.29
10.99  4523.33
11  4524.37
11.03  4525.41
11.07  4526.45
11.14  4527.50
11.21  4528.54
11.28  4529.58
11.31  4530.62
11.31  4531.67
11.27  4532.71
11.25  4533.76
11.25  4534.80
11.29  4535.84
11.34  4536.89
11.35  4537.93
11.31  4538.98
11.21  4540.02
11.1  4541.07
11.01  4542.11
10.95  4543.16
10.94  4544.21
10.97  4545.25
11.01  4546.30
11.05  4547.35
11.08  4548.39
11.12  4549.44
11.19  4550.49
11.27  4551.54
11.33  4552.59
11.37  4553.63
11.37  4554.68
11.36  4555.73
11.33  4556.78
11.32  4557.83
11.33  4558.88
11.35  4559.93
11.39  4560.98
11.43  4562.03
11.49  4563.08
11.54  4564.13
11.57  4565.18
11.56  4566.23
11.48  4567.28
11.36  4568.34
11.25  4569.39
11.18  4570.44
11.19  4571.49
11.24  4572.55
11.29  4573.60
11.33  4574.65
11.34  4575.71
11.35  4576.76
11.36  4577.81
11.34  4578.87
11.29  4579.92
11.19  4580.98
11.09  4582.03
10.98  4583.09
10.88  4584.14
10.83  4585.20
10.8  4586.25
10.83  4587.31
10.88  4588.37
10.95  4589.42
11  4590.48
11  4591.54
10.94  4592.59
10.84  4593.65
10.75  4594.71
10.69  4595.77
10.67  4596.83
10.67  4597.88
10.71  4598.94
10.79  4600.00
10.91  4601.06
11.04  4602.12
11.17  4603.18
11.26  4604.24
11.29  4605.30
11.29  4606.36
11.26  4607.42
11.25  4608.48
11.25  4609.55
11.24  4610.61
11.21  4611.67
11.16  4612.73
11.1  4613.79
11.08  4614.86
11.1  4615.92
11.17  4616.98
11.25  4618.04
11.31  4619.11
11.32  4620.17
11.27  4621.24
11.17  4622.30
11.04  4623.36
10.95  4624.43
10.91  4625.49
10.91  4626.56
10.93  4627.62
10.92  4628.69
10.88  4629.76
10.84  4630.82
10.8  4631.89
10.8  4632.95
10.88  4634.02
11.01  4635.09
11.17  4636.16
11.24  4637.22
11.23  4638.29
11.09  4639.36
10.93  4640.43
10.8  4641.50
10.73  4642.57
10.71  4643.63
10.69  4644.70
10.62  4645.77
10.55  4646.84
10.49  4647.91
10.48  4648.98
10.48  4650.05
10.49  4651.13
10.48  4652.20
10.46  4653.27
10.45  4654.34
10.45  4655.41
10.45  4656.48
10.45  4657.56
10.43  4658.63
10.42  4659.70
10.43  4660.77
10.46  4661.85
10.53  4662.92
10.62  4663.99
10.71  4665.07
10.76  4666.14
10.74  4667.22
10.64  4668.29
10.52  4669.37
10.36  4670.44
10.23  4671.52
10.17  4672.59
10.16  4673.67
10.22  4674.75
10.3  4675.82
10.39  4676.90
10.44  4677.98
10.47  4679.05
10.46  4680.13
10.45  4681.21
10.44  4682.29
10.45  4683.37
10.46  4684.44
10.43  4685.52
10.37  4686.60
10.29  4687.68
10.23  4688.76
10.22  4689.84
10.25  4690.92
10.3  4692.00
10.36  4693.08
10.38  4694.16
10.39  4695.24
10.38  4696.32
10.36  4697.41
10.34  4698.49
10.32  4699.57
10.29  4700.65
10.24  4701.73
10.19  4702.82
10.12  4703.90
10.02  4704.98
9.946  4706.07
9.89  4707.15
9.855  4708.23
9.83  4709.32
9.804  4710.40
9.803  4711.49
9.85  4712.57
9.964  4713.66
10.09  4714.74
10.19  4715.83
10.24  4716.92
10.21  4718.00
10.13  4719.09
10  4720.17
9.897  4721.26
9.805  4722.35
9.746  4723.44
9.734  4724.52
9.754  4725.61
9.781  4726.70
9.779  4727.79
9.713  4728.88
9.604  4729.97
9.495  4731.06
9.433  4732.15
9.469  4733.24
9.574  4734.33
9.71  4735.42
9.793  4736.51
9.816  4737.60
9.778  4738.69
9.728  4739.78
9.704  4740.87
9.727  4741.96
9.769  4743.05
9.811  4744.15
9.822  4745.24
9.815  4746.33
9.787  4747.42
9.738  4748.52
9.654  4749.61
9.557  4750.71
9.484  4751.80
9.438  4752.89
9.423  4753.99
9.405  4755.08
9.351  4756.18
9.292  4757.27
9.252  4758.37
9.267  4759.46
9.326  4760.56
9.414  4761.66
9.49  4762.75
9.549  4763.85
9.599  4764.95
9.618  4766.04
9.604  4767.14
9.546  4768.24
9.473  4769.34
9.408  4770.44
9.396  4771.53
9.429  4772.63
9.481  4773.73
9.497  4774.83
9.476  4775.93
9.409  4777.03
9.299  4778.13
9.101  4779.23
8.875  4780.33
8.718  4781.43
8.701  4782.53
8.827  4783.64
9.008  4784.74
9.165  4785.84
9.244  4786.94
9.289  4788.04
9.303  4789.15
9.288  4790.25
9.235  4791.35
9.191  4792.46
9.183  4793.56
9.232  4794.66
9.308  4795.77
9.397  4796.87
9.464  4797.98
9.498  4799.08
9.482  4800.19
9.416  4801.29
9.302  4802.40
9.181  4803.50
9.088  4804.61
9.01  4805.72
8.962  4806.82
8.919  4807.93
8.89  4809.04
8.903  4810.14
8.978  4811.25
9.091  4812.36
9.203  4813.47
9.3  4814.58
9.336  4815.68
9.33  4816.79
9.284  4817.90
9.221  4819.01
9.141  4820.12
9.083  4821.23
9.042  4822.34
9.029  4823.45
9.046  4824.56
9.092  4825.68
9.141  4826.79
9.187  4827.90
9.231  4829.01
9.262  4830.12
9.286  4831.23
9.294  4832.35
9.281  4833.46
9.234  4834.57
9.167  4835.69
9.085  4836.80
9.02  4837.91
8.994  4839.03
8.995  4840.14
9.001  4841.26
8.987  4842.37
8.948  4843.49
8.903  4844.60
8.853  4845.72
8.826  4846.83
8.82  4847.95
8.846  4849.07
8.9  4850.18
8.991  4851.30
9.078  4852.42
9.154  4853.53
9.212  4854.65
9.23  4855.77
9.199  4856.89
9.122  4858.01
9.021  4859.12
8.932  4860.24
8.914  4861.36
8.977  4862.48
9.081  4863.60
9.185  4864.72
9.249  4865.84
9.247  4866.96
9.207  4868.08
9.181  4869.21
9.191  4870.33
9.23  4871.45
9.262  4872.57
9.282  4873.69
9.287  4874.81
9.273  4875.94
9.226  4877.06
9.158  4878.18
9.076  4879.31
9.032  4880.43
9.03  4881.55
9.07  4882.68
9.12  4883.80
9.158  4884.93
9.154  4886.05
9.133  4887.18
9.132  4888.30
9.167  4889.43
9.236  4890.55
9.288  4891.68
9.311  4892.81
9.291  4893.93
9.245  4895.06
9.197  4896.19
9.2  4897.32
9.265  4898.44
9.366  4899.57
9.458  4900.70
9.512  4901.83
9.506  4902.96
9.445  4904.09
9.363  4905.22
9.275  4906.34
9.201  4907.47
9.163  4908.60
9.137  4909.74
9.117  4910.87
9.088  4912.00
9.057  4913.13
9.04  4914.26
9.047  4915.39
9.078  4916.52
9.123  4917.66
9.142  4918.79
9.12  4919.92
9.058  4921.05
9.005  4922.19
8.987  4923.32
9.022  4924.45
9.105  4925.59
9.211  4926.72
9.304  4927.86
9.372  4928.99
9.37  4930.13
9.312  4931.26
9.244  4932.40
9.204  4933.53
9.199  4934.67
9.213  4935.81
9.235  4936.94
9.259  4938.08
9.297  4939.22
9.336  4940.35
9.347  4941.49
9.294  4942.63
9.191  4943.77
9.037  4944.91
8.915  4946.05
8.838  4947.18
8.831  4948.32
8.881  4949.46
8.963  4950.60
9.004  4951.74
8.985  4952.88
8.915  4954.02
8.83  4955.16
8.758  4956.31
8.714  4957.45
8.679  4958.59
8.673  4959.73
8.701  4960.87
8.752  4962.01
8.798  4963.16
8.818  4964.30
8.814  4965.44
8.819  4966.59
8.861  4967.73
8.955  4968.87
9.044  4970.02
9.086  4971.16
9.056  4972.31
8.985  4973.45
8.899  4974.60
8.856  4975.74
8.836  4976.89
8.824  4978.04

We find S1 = 0.01 mag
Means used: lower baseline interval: 14.1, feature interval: 11.2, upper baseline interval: 9.6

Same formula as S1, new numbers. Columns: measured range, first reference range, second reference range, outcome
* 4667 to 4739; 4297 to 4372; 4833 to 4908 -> 0.16 mag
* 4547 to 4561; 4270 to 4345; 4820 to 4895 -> 0.13 mag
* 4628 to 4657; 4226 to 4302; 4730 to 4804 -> -0.04 mag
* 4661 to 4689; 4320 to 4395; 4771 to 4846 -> 0.11 mag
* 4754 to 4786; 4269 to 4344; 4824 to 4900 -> 0.10 mag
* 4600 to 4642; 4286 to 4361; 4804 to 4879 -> 0.12 mag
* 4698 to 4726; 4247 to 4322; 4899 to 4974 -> 0.09 mag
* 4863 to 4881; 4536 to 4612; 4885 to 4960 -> 0.03 mag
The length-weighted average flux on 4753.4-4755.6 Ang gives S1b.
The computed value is 9.41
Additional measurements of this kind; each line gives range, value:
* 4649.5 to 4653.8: 10.5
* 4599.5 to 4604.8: 11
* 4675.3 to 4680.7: 10.4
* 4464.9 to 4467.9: 12.8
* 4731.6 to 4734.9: 9.49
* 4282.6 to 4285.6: 13.9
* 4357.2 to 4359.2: 20.1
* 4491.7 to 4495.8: 11.8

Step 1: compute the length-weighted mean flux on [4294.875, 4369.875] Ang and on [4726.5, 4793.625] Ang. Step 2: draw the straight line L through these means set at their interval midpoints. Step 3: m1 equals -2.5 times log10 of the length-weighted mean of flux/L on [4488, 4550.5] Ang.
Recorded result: 0.219 mag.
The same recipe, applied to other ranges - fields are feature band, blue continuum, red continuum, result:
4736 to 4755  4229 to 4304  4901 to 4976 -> 0.066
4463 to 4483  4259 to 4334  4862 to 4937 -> 0.067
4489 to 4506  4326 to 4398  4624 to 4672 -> 0.219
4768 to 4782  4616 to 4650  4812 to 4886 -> 0.049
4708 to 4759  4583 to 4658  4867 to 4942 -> 0.054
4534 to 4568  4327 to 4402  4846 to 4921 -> 0.262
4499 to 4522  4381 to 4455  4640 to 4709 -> 0.177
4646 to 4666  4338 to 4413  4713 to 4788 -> 0.094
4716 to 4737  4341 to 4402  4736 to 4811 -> 0.055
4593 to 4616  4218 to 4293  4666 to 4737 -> -0.031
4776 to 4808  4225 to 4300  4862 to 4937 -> 0.078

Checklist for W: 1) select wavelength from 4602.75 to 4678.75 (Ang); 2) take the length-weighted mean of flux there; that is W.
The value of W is 10.8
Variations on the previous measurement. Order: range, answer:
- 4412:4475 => 14.1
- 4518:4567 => 11.2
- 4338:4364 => 18.9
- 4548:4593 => 11.2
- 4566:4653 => 11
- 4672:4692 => 10.3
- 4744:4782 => 9.45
